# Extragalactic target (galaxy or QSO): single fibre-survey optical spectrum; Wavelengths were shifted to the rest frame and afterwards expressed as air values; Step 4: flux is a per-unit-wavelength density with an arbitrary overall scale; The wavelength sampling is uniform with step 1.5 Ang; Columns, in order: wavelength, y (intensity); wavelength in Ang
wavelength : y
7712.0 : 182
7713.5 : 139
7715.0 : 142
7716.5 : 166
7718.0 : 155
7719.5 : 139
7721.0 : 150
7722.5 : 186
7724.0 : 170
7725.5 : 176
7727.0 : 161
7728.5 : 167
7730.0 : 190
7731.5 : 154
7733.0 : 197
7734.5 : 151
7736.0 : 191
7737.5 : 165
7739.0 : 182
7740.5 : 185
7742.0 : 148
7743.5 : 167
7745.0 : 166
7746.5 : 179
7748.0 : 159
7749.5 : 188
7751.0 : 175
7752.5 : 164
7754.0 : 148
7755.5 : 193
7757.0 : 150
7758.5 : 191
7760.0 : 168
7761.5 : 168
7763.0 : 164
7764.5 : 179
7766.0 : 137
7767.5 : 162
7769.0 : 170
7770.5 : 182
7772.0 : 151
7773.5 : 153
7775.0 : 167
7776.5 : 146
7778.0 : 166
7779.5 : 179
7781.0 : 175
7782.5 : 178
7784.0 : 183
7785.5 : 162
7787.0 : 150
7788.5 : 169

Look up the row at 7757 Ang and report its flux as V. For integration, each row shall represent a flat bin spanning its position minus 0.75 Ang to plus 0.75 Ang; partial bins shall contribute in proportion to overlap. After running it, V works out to 150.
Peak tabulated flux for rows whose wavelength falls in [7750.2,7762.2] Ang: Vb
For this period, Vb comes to 193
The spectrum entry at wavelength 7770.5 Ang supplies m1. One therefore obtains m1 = 182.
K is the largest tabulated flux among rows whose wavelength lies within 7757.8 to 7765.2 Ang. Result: 191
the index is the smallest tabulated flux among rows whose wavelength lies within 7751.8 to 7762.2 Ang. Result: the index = 148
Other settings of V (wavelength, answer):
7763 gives 164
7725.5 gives 176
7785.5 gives 162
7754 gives 148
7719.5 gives 139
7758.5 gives 191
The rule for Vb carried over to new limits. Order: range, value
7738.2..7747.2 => 185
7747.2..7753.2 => 188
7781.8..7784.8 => 183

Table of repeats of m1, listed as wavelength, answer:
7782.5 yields 178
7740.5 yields 185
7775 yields 167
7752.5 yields 164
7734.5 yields 151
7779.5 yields 179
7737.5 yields 165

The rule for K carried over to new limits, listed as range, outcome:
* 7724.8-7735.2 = 197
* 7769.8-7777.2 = 182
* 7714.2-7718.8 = 166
